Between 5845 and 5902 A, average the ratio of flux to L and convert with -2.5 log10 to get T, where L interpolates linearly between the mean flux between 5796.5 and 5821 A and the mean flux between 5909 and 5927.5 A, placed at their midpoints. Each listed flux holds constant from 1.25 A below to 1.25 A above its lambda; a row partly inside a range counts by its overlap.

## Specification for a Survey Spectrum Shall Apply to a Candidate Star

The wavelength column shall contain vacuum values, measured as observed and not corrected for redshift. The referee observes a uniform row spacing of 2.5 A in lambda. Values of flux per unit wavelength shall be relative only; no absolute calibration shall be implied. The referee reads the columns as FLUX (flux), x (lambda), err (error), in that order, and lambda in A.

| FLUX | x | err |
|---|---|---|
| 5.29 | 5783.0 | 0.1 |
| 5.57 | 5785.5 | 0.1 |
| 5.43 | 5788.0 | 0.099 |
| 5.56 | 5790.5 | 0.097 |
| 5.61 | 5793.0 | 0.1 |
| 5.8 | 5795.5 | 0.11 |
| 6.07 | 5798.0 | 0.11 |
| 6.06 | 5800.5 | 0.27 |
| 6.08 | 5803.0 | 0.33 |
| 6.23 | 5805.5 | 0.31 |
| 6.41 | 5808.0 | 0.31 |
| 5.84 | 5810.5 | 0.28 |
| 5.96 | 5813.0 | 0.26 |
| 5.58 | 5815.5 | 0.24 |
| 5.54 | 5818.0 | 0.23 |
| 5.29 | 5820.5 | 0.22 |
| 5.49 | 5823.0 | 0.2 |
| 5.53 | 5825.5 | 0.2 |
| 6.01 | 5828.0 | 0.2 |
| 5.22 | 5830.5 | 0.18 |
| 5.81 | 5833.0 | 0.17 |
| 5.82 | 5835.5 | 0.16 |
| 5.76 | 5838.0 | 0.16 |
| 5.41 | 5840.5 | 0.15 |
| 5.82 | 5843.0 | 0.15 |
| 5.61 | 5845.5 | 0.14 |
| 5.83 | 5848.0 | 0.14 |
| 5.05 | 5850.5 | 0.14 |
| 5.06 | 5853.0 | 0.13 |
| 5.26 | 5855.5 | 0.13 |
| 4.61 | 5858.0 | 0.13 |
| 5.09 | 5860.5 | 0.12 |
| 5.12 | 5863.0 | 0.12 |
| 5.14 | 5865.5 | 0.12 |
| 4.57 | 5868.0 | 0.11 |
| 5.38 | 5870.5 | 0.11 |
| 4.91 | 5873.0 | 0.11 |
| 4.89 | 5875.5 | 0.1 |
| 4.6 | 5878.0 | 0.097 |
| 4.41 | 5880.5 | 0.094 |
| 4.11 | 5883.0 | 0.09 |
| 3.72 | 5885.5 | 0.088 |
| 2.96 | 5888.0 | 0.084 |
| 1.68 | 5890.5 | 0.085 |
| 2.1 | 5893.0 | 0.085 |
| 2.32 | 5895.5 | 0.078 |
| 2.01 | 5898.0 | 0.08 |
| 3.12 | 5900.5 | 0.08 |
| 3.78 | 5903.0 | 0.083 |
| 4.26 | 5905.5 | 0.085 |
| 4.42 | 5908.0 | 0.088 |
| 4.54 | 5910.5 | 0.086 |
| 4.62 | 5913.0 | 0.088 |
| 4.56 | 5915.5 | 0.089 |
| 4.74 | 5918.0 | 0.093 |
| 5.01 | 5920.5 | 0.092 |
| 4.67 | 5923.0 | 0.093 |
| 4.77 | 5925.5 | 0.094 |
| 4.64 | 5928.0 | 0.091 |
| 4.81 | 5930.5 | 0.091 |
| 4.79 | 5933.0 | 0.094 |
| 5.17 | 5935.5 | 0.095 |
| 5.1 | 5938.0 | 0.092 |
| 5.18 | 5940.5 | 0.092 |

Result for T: 0.23 mag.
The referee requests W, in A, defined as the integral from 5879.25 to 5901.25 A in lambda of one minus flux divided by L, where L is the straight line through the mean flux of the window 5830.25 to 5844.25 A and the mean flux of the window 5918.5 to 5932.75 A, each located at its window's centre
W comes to 9.5 A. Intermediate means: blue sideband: 5.67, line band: 2.93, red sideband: 4.78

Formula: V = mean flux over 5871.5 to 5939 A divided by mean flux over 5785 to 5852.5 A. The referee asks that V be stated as 0.72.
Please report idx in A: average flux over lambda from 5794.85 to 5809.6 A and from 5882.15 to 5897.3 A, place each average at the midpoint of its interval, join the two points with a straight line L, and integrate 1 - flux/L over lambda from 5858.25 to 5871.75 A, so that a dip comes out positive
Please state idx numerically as -4.9 A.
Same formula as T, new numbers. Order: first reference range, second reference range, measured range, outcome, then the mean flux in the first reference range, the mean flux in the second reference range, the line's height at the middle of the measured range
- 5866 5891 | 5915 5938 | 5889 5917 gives 0.32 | 4.23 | 4.82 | 4.53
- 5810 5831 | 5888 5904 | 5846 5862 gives -0.22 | 5.61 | 2.52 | 4.24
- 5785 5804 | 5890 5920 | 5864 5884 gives -0.13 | 5.78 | 3.6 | 4.21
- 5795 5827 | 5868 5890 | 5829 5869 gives -0.08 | 5.84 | 4.29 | 4.97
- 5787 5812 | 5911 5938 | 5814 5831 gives 0.03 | 5.91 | 4.79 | 5.71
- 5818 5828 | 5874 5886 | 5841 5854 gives -0.09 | 5.52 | 4.4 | 5.04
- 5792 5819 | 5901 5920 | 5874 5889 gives 0.16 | 5.93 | 4.39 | 4.82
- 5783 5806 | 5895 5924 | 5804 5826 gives -0.06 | 5.78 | 4.04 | 5.47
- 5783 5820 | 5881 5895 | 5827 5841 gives -0.20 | 5.81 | 2.96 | 4.74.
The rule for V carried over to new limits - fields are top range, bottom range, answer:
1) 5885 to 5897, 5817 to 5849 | 0.44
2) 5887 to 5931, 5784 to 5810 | 0.65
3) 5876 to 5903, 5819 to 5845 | 0.57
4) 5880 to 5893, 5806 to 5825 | 0.56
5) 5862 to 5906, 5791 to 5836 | 0.66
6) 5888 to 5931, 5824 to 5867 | 0.71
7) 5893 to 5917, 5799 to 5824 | 0.63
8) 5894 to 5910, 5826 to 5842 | 0.59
